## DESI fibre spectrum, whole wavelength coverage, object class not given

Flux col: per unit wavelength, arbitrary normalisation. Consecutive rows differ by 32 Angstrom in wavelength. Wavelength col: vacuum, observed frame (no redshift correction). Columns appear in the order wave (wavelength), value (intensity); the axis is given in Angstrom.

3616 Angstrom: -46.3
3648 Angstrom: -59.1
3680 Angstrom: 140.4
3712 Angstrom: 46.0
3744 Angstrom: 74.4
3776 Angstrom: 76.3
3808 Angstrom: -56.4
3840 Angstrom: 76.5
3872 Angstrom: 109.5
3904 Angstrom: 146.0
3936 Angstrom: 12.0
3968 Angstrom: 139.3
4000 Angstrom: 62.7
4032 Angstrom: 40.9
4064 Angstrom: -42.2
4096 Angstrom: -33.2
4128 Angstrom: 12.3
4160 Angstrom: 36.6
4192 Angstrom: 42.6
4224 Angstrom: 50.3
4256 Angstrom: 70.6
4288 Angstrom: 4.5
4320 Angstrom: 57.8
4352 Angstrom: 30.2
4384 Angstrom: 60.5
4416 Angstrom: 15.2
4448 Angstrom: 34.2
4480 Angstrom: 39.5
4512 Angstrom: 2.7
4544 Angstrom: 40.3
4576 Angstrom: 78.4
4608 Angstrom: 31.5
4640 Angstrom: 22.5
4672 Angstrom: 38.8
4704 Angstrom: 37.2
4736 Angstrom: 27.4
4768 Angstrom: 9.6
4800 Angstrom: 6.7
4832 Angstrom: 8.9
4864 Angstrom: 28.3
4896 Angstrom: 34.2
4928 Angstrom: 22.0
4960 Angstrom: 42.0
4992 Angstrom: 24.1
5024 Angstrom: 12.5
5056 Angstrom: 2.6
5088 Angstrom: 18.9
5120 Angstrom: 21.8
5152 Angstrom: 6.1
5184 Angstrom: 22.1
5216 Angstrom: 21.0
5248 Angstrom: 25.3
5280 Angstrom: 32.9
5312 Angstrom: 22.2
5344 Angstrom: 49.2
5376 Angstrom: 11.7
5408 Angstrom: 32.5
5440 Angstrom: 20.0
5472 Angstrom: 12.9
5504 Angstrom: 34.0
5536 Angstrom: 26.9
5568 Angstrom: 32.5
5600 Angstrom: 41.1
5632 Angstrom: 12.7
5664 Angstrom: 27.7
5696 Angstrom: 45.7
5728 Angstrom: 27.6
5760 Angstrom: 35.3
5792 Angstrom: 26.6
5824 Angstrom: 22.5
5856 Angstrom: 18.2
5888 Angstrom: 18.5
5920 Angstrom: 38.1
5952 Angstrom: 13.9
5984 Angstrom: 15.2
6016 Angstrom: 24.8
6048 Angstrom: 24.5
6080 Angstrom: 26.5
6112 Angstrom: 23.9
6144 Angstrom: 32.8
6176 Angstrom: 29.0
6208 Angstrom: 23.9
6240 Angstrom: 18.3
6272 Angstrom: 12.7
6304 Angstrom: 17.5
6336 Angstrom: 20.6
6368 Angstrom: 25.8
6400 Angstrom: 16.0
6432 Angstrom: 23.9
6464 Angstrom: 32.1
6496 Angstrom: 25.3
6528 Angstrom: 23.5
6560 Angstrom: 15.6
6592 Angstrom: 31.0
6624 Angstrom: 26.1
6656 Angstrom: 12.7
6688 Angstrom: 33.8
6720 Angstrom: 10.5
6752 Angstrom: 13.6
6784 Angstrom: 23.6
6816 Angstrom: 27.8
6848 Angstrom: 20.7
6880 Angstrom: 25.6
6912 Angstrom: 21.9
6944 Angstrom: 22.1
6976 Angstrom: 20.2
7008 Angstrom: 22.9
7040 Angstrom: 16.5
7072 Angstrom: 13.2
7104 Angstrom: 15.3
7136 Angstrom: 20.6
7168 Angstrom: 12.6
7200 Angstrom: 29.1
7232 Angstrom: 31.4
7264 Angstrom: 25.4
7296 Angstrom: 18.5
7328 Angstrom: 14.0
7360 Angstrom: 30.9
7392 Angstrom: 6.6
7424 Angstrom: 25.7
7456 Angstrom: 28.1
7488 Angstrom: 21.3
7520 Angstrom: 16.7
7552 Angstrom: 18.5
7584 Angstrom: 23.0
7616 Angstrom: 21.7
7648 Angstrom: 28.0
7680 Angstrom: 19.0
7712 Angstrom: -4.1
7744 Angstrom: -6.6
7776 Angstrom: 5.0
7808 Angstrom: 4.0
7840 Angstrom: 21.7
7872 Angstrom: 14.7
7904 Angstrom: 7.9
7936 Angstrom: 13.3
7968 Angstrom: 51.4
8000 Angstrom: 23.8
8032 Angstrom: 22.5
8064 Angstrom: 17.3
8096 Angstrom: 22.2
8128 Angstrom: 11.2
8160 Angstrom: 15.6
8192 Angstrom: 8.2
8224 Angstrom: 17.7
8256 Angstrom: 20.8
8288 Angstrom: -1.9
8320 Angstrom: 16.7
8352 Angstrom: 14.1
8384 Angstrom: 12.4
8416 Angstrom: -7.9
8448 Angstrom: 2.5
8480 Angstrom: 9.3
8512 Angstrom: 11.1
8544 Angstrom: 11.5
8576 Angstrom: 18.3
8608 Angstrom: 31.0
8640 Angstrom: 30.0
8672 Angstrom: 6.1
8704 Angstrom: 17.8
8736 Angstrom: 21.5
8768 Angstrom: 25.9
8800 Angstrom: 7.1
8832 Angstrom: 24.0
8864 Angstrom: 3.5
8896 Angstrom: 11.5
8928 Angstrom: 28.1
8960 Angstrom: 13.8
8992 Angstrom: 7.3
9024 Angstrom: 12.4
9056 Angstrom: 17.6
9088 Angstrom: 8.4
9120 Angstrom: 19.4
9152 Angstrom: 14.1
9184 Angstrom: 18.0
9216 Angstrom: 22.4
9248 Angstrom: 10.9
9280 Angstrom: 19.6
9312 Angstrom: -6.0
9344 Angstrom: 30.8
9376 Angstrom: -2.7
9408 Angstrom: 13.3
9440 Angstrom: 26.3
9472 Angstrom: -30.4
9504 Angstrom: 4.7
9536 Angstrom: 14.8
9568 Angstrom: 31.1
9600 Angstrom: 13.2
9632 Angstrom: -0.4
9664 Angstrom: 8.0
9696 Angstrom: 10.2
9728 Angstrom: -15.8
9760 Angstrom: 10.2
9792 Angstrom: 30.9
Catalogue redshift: 1.137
